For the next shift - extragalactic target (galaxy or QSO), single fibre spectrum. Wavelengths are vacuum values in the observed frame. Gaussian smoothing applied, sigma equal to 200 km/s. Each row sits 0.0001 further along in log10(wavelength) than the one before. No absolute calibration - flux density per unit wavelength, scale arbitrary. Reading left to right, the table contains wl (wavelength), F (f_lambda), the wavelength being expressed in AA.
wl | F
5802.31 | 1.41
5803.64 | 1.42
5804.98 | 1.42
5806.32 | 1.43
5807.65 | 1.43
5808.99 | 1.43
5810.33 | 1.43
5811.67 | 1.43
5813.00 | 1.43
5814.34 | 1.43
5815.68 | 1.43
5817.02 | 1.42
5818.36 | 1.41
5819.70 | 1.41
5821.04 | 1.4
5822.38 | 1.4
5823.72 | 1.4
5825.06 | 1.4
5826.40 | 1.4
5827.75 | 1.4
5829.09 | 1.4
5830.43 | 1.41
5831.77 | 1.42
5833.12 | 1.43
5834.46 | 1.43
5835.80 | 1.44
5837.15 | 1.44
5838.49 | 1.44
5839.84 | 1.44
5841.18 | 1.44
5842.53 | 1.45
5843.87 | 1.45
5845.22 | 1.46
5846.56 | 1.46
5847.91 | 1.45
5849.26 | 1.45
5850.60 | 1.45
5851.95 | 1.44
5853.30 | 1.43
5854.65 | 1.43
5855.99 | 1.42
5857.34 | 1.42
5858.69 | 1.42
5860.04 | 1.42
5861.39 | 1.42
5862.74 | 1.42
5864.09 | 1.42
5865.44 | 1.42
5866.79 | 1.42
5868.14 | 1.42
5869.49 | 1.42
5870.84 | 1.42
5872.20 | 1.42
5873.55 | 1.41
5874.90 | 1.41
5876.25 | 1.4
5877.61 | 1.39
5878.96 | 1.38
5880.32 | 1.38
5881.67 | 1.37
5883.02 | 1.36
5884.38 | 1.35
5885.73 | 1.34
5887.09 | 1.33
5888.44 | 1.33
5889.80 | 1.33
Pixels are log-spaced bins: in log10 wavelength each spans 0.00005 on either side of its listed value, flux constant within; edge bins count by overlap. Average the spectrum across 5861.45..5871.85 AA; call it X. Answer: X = 1.42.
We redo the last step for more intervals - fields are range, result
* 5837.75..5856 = 1.44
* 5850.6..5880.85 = 1.42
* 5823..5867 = 1.43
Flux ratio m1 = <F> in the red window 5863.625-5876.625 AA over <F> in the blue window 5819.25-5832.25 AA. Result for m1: 1.01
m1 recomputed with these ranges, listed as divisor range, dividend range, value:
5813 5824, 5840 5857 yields 1.02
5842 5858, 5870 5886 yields 0.96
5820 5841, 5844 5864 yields 1.01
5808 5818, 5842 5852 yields 1.02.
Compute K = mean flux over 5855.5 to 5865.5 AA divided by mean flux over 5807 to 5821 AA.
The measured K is 1.00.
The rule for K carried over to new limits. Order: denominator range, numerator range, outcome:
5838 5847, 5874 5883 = 0.96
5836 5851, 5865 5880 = 0.97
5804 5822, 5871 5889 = 0.97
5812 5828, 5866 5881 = 1.00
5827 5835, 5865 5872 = 1.00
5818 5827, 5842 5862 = 1.02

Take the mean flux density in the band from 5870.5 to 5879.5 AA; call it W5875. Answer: 1.4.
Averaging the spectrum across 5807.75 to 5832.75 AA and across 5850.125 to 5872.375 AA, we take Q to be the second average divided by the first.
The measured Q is 1.01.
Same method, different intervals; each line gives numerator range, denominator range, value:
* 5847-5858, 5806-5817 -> 1.00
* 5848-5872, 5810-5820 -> 1.00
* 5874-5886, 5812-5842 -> 0.97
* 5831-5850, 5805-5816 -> 1.01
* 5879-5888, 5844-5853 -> 0.94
